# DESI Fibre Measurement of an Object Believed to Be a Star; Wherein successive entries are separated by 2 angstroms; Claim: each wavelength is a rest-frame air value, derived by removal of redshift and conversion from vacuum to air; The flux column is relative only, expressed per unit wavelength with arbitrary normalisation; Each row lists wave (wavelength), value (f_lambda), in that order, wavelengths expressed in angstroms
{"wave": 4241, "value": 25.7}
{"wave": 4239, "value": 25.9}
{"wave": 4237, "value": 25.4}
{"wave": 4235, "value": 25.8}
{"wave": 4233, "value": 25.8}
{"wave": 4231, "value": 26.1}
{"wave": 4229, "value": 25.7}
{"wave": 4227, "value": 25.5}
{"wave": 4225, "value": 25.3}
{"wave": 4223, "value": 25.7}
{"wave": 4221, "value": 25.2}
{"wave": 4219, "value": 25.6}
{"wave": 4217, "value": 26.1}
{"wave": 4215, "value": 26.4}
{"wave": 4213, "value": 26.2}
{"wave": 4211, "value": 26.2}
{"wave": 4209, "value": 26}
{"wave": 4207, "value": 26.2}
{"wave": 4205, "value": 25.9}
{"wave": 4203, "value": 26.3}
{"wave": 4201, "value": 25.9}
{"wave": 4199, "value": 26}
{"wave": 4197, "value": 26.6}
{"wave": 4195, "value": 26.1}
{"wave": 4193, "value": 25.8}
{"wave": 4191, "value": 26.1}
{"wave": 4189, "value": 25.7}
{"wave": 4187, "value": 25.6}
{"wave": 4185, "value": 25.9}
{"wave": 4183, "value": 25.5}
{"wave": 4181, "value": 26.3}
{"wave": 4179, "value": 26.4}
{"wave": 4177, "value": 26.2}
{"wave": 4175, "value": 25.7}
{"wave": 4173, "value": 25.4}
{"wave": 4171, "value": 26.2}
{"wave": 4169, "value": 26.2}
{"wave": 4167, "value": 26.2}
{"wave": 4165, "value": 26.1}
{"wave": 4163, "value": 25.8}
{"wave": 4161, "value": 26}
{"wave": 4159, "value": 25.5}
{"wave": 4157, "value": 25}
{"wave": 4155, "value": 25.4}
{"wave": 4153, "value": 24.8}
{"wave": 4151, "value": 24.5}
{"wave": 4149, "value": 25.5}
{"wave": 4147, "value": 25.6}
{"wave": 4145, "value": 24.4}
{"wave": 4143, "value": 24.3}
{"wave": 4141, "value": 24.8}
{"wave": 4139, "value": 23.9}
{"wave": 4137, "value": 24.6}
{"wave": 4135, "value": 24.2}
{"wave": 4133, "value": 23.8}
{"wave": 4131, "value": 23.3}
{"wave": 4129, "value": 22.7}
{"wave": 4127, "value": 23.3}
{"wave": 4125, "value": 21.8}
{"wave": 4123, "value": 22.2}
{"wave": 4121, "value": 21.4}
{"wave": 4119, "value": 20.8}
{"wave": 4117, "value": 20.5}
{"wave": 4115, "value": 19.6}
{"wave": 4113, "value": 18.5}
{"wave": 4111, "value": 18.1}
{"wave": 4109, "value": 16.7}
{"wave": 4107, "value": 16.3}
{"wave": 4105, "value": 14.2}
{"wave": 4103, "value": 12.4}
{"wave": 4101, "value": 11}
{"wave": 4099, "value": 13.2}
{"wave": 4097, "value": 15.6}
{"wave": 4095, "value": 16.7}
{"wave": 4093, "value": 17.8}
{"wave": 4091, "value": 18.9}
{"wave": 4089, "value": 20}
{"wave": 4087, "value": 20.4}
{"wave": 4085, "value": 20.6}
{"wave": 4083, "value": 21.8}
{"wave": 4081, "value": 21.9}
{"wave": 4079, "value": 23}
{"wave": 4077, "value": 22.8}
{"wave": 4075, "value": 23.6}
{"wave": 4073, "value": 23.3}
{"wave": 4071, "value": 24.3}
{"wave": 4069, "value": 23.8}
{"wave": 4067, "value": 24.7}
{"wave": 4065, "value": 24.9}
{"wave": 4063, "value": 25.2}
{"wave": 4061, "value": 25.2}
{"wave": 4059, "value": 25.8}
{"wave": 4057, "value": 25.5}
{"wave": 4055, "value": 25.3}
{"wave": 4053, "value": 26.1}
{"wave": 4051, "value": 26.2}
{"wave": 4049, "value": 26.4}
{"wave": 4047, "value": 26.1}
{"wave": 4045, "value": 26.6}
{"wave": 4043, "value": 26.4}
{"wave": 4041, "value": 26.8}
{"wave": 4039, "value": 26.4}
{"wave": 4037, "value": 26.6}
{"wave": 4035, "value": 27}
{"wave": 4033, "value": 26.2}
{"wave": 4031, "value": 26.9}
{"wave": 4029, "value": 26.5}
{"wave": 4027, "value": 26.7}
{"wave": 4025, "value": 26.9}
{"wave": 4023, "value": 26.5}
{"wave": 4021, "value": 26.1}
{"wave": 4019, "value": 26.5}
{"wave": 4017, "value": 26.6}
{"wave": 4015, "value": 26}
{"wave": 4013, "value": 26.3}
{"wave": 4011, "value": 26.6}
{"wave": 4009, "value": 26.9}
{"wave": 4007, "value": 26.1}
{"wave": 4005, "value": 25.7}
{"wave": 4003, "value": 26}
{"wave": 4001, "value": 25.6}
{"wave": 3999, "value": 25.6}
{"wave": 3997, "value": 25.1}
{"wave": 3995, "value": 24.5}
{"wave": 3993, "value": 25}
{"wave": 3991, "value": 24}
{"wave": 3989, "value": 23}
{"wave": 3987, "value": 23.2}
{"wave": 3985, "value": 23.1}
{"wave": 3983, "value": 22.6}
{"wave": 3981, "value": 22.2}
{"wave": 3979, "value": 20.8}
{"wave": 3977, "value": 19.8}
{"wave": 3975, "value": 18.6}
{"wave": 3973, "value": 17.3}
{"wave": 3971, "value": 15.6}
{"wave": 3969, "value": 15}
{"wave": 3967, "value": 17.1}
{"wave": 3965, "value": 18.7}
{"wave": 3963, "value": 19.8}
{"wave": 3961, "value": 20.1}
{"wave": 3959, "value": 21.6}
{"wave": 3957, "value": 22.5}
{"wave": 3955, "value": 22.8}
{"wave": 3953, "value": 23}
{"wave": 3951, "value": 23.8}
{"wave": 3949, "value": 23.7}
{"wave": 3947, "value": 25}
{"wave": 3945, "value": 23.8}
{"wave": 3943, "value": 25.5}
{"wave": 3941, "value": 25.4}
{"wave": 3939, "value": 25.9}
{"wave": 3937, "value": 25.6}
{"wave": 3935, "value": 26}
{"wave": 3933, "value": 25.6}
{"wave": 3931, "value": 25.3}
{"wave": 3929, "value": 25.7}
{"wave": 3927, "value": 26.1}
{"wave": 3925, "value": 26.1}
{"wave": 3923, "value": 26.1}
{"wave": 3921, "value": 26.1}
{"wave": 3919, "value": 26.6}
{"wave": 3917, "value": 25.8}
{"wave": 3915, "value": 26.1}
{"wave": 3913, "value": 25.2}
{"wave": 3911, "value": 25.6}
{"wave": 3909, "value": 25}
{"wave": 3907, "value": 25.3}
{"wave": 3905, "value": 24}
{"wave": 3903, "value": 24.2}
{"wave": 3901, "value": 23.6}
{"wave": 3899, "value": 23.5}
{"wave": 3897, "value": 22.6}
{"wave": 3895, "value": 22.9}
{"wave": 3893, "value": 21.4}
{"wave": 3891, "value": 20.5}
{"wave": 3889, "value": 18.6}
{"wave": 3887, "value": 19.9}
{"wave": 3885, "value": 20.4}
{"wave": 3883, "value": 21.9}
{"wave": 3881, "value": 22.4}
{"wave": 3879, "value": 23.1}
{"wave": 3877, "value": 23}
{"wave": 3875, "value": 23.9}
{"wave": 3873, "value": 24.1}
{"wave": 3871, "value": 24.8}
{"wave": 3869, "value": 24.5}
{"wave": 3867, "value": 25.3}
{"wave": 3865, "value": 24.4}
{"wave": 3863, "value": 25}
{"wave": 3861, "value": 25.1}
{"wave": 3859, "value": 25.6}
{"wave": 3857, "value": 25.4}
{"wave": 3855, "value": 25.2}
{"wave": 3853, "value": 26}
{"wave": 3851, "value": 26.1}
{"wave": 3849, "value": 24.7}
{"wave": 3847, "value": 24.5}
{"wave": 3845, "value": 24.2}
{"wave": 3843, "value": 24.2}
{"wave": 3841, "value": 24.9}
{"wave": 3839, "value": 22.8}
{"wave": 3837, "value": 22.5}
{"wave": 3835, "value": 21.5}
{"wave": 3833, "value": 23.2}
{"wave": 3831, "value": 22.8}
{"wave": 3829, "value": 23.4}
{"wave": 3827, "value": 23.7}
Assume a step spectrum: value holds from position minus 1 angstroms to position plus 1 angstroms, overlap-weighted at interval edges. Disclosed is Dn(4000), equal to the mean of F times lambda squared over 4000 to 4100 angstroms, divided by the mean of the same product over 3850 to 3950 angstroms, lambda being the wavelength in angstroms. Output 1.1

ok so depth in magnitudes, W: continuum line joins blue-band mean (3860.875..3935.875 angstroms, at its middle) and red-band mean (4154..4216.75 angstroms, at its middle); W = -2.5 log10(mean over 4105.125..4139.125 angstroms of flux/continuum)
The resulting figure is 0.21 mag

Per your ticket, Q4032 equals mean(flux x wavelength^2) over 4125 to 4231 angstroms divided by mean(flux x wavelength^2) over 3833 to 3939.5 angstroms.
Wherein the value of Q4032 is 1.21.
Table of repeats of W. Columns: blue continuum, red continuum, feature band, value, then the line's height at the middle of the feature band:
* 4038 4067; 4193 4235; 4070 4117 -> 0.35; 25.9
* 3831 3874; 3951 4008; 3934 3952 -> -0.10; 22.7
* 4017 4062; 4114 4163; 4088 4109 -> 0.50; 24.8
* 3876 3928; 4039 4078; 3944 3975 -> 0.18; 24.3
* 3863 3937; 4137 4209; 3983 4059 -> -0.04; 24.8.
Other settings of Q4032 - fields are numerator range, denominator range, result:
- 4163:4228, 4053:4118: 1.34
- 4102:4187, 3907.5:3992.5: 1.11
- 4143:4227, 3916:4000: 1.25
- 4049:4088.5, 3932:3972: 1.14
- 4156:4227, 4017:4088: 1.10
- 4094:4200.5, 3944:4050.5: 1.03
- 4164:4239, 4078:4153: 1.31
